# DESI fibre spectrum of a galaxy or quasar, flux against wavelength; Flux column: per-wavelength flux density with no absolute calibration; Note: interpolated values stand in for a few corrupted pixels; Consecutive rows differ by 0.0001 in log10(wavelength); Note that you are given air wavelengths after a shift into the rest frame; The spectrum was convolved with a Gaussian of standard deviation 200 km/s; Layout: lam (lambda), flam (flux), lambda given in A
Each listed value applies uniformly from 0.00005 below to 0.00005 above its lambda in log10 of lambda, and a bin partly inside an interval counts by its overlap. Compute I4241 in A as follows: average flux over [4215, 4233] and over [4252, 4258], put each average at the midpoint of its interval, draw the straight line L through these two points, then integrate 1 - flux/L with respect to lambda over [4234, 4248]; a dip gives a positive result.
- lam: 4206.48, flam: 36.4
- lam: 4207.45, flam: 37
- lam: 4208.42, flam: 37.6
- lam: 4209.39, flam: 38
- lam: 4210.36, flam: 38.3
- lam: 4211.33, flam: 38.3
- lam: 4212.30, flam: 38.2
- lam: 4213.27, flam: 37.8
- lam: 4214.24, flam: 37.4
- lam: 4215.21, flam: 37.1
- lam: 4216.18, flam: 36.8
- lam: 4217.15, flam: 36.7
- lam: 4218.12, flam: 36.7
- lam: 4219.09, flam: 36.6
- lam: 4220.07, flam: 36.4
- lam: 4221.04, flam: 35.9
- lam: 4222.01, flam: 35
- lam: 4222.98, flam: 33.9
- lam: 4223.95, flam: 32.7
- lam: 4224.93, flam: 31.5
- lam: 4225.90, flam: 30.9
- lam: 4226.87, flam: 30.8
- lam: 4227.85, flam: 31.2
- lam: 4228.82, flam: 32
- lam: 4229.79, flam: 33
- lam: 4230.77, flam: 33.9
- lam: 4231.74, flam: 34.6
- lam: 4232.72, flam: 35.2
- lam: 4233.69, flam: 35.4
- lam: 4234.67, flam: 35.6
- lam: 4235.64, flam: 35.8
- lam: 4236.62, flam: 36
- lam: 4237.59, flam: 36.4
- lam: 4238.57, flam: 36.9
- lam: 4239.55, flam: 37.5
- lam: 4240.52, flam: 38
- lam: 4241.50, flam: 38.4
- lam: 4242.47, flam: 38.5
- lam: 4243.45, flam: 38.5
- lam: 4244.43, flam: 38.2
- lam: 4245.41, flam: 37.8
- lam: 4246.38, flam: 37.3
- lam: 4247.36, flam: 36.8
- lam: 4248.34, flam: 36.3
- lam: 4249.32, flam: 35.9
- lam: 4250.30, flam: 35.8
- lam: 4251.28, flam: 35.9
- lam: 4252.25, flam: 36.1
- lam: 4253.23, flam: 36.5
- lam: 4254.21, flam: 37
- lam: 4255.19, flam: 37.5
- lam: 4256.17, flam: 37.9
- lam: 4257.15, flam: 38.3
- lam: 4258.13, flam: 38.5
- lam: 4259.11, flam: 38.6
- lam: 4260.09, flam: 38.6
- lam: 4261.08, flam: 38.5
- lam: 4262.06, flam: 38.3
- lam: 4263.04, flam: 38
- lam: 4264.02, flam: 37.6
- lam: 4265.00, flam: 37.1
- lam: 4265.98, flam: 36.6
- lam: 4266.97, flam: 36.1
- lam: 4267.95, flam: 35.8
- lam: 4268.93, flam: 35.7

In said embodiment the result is -0.51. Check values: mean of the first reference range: 34.2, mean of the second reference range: 37.3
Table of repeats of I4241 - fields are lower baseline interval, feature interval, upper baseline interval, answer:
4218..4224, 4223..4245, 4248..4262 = 0.7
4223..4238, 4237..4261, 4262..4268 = -1.3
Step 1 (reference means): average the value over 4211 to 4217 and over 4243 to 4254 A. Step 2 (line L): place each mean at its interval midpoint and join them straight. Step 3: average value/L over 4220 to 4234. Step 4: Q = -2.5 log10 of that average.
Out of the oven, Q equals 0.12 mag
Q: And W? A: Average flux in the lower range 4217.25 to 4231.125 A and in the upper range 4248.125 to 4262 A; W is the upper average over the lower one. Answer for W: 1.11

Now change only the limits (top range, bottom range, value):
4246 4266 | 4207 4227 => 1.04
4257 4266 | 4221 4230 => 1.17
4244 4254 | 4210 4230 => 1.04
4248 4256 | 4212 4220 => 0.98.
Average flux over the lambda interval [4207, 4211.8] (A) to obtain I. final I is 37.8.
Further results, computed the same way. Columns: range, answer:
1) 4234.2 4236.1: 35.8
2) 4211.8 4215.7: 37.6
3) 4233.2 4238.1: 35.9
